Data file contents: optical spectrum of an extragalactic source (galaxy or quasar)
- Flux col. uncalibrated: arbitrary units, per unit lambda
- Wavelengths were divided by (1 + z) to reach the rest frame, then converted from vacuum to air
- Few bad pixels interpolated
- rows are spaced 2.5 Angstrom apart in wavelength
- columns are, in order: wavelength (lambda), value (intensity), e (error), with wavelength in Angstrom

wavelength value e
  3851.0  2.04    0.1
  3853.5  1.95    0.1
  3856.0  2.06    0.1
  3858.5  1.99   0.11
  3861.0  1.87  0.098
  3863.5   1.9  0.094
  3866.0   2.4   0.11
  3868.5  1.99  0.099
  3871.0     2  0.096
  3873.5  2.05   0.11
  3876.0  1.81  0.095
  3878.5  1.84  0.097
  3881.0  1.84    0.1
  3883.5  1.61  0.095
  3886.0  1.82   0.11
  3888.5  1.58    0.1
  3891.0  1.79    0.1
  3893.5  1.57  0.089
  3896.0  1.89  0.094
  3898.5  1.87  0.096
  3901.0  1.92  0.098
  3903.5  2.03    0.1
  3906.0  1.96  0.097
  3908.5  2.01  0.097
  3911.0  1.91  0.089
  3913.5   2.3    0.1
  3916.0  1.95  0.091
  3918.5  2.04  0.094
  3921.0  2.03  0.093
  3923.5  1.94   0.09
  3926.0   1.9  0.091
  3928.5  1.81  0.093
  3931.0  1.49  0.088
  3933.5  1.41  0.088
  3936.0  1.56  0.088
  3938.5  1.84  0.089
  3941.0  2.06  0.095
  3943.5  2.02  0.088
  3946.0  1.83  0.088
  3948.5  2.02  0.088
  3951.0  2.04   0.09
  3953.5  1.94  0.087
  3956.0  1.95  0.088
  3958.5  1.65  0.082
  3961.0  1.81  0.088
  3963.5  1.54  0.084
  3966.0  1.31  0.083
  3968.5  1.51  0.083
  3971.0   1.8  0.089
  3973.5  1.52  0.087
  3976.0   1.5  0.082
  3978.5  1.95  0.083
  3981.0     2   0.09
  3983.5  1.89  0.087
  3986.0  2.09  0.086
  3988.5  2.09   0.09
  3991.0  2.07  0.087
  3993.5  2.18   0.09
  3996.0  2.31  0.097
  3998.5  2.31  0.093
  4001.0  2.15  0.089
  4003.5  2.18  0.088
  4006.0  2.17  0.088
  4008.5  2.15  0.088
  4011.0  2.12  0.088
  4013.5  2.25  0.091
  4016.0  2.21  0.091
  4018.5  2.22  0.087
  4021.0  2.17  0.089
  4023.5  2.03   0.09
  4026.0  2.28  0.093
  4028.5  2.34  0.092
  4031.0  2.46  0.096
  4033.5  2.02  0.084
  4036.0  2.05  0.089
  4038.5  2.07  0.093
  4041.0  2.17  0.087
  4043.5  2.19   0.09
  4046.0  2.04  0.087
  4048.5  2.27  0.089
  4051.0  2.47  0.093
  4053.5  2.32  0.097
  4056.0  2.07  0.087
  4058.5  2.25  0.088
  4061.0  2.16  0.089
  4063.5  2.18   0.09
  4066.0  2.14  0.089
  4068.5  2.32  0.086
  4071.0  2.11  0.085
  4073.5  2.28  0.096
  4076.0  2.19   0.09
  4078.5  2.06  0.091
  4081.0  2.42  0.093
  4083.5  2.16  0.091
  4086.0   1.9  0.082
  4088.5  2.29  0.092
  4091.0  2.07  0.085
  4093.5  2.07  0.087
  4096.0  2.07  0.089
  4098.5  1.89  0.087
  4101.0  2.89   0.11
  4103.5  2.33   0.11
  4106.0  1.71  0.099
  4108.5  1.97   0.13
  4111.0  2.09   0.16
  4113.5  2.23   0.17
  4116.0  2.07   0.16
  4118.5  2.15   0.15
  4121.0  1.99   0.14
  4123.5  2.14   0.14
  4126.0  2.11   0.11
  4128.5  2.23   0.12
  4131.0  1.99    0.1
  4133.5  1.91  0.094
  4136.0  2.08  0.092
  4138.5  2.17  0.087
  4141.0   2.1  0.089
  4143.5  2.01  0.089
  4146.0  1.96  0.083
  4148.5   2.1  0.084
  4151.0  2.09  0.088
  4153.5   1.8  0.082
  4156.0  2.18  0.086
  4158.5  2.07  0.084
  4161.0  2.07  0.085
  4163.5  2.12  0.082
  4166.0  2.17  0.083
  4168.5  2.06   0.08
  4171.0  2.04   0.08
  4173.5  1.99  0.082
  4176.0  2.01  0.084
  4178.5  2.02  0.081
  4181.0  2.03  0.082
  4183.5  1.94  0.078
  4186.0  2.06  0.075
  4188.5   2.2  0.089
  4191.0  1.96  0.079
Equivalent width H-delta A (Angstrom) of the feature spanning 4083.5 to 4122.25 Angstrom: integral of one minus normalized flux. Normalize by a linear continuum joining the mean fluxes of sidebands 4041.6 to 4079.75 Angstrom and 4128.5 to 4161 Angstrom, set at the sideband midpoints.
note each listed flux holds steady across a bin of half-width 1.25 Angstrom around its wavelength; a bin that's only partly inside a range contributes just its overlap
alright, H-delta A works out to 0.2 Angstrom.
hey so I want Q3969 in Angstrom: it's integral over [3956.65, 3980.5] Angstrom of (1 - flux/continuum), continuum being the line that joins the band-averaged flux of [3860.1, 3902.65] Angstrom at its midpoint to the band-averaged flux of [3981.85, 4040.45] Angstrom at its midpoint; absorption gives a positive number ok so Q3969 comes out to 4.9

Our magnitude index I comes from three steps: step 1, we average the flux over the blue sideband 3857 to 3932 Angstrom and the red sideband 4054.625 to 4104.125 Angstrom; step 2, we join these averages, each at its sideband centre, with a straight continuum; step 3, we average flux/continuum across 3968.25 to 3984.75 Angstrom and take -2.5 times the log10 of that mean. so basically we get 0.16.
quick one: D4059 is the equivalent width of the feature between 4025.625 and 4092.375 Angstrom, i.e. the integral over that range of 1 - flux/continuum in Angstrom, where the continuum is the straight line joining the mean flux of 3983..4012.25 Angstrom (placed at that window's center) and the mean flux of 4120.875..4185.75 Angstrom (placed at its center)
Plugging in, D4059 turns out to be -2.6 Angstrom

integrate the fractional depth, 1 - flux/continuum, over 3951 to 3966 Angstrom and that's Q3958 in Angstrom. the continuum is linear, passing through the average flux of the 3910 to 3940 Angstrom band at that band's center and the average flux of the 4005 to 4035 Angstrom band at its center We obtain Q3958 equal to 1.6 Angstrom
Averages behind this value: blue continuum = 1.85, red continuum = 2.2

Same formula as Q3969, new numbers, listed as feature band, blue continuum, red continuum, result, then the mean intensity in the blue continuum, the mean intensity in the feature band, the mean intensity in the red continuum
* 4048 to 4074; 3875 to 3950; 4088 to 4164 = -2.7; 1.86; 2.23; 2.09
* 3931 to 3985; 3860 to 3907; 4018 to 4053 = 7.2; 1.88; 1.76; 2.2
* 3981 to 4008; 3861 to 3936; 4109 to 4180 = -2.5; 1.88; 2.14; 2.07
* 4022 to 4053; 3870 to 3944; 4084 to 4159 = -3.1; 1.86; 2.2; 2.09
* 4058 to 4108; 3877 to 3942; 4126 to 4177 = -4.3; 1.84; 2.17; 2.06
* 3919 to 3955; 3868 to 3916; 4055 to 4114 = 1.7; 1.88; 1.85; 2.16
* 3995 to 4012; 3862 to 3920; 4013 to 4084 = -0.6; 1.92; 2.2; 2.2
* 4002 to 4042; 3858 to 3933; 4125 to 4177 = -4.1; 1.9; 2.18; 2.06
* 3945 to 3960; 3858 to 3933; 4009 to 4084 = 0.8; 1.9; 1.9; 2.2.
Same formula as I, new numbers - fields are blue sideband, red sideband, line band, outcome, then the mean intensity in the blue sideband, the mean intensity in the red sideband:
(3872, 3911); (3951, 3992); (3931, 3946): 0.03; 1.84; 1.79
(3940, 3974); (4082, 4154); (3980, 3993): -0.11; 1.79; 2.09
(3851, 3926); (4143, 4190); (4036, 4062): -0.10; 1.93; 2.05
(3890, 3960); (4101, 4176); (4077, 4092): -0.06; 1.88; 2.08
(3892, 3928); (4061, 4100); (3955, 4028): 0.03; 1.95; 2.15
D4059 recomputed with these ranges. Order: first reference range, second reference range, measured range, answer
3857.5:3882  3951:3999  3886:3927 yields 0.35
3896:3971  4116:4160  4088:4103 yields -1.45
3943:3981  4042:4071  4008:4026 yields -1.32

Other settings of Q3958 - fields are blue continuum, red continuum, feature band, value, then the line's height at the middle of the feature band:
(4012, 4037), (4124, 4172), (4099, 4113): -0.5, 2.11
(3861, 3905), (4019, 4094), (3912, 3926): -0.7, 1.94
